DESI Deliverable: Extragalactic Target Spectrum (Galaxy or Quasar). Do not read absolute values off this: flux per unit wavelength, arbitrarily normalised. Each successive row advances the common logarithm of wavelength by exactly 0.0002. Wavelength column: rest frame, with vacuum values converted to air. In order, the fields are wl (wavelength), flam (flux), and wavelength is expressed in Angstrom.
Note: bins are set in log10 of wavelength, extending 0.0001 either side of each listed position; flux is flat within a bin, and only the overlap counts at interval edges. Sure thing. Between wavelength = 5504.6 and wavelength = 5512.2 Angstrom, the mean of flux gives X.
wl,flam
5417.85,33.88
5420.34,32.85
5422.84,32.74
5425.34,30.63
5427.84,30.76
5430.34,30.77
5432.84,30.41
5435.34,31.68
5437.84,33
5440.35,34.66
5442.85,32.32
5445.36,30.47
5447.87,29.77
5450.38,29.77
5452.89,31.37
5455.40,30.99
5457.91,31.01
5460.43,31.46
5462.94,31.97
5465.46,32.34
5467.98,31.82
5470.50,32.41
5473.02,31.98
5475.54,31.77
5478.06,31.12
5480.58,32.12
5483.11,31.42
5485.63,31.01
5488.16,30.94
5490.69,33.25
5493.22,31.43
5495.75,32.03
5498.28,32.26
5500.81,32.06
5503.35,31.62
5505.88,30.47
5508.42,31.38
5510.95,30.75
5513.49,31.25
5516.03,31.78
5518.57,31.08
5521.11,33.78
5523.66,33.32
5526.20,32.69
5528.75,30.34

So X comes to 30.9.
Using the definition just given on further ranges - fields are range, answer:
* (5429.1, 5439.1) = 31.5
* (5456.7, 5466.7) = 31.7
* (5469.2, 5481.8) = 31.9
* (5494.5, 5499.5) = 32.2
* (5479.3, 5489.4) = 31.4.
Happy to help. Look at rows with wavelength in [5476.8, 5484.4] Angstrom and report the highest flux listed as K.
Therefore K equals 32.12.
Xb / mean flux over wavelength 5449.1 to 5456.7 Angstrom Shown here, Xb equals 30.7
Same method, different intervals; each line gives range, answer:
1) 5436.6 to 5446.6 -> 32.6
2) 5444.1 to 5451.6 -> 30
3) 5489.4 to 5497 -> 32.2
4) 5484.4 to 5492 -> 31.7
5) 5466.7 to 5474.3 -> 32.1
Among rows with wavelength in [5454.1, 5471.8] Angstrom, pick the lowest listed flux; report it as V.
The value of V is 30.99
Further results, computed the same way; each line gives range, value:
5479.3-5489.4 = 30.94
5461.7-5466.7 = 31.97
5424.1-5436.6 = 30.41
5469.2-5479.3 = 31.12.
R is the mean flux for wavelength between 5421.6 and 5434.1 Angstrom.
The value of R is 31.1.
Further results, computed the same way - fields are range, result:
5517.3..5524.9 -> 32.7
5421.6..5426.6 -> 31.7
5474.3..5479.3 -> 31.5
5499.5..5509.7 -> 31.4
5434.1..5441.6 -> 33.1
